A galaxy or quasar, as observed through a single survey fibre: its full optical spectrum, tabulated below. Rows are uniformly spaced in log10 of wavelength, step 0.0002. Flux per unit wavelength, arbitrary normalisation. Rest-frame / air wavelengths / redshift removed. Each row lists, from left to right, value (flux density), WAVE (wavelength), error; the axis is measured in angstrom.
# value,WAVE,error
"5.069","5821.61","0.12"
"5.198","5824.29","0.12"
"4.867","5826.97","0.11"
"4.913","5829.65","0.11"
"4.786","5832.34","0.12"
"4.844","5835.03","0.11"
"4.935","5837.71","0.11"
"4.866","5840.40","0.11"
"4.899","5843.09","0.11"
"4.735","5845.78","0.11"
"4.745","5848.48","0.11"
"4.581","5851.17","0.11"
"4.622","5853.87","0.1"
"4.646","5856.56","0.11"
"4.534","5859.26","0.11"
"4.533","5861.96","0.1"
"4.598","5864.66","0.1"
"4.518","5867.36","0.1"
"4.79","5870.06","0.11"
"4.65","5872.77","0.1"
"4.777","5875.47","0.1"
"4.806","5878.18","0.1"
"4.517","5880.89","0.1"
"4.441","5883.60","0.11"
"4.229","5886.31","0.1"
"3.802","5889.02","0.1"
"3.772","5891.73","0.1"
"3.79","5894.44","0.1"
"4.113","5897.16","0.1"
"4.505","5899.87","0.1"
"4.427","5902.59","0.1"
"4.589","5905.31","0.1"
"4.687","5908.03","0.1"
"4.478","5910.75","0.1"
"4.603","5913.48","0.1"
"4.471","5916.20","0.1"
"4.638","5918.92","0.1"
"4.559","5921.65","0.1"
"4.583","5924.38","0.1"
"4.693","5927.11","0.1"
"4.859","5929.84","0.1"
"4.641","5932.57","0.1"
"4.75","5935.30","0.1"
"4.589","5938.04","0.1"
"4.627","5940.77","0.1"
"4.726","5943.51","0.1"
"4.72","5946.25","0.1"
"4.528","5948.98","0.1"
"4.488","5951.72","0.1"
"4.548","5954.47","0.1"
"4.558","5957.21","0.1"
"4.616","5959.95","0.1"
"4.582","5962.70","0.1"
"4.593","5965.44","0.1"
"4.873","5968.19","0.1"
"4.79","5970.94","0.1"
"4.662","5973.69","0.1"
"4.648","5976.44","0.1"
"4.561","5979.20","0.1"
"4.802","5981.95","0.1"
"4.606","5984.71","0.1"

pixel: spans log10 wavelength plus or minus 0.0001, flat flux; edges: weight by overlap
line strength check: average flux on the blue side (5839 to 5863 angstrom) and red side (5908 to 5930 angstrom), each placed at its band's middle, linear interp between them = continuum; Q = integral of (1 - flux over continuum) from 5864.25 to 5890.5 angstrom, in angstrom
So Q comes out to 0.8 angstrom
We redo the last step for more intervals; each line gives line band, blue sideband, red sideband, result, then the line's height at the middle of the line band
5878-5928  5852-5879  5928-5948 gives 3.0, 4.67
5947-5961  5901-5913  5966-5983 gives 0.3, 4.66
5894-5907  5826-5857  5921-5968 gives 1.0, 4.7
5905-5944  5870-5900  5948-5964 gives -1.6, 4.45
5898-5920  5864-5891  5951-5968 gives 0.0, 4.53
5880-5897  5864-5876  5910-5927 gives 2.0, 4.63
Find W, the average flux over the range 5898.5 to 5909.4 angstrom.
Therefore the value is 4.55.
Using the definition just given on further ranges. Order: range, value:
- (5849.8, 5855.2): 4.6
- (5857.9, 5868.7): 4.55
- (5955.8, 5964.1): 4.59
